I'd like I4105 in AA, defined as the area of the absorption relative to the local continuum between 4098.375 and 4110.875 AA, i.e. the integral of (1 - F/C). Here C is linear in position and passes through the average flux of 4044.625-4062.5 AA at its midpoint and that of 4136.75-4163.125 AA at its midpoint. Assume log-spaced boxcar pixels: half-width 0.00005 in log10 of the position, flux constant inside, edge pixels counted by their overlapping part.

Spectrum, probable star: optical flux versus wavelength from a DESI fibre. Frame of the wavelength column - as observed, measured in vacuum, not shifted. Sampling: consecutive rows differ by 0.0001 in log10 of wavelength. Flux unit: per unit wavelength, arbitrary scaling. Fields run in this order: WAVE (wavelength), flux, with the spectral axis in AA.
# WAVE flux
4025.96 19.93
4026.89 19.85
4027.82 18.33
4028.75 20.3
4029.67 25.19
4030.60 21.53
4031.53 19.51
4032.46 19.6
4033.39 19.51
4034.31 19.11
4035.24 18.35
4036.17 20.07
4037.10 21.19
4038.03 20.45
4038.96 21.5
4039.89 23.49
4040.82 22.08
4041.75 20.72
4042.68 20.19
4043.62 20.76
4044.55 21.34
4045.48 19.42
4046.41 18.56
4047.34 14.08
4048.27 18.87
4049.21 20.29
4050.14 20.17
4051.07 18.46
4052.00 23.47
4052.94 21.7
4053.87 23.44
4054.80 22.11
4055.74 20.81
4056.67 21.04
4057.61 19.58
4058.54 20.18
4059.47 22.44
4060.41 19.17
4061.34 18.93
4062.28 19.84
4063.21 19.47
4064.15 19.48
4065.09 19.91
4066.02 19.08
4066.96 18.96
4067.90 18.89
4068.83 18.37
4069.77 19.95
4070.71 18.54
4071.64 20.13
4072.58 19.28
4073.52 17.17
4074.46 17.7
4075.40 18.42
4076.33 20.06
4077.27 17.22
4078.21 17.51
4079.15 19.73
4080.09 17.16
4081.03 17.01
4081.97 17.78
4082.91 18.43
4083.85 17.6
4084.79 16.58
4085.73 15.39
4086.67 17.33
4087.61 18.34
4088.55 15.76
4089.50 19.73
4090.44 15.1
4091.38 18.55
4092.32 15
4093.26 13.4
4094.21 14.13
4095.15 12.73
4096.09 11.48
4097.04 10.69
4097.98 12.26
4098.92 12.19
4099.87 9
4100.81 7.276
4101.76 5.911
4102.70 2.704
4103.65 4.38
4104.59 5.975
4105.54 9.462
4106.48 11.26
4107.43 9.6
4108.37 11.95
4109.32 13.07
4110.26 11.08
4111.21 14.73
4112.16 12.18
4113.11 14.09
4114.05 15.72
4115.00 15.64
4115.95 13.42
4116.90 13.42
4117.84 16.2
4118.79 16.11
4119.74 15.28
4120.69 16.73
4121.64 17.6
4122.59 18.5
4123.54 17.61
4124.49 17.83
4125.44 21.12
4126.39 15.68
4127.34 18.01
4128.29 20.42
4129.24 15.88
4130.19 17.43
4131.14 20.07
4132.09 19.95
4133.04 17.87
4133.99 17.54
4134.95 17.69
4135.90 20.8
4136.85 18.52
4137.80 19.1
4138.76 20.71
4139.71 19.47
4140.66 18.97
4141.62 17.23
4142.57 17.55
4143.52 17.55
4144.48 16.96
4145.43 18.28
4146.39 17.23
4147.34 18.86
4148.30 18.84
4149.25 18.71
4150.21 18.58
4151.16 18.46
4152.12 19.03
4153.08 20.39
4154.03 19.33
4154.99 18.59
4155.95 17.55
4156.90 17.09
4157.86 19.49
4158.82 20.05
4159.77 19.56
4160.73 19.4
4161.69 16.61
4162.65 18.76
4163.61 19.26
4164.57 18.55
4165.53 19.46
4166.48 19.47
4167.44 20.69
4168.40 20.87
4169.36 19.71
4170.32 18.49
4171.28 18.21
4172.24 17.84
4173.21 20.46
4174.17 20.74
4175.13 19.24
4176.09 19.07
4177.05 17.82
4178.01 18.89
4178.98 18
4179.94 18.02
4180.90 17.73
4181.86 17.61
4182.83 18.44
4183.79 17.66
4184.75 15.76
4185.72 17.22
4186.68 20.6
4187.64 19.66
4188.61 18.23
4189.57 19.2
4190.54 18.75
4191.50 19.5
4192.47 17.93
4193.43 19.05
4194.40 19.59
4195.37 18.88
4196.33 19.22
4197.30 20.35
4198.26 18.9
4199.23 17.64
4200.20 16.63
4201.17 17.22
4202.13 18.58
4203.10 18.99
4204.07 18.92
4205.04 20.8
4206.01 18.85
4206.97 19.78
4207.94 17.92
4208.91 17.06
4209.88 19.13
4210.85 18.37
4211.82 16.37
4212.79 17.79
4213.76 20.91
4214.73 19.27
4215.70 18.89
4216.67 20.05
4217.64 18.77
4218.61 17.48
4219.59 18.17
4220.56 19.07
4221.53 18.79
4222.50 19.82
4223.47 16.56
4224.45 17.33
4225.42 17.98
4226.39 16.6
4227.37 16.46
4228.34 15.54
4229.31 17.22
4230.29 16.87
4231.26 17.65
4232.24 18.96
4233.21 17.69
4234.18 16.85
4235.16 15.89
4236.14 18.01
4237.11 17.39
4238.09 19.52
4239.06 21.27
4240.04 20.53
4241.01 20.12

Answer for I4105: 6.8 AA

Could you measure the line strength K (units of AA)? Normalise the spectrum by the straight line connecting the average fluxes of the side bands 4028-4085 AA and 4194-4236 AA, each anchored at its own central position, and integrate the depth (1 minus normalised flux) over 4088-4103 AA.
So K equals 5.4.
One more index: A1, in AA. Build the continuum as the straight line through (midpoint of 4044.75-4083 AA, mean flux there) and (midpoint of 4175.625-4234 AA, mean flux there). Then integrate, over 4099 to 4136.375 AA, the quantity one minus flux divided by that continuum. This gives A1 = 9.1 AA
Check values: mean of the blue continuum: 19.4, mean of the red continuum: 18.3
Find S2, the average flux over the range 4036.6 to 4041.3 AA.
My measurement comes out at 21.7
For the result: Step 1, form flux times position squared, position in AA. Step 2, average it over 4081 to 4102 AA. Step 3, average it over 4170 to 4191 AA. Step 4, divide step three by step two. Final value 1.34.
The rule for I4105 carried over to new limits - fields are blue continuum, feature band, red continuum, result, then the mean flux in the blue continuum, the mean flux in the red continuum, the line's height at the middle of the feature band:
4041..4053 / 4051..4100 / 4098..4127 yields -2.9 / 19.8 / 12.9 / 16.8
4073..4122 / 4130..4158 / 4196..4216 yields -4.4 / 14.2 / 18.6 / 16.1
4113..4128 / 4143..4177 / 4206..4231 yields -3.4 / 16.5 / 18.1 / 17.2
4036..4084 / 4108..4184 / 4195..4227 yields 4.4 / 19.7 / 18.5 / 19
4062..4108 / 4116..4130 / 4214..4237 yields -0.9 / 15.3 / 17.8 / 16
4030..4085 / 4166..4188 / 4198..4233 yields -0.3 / 19.6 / 18.2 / 18.5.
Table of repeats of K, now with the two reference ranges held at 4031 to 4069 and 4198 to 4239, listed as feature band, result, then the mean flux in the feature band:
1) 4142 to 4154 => 0.4 AA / 18.4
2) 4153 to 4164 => 0.0 AA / 18.8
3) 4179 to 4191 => 0.2 AA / 18.2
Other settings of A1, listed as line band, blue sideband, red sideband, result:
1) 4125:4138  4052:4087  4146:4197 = 0.26 AA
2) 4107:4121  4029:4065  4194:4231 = 4.03 AA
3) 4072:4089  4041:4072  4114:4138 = 1.25 AA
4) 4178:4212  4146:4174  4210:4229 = -0.04 AA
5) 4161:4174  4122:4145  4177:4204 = -0.50 AA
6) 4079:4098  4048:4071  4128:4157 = 3.55 AA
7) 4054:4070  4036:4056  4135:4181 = 0.30 AA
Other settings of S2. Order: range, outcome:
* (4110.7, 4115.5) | 14.4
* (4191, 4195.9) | 19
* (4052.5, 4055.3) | 22.4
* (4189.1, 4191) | 18.9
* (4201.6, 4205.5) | 19.3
